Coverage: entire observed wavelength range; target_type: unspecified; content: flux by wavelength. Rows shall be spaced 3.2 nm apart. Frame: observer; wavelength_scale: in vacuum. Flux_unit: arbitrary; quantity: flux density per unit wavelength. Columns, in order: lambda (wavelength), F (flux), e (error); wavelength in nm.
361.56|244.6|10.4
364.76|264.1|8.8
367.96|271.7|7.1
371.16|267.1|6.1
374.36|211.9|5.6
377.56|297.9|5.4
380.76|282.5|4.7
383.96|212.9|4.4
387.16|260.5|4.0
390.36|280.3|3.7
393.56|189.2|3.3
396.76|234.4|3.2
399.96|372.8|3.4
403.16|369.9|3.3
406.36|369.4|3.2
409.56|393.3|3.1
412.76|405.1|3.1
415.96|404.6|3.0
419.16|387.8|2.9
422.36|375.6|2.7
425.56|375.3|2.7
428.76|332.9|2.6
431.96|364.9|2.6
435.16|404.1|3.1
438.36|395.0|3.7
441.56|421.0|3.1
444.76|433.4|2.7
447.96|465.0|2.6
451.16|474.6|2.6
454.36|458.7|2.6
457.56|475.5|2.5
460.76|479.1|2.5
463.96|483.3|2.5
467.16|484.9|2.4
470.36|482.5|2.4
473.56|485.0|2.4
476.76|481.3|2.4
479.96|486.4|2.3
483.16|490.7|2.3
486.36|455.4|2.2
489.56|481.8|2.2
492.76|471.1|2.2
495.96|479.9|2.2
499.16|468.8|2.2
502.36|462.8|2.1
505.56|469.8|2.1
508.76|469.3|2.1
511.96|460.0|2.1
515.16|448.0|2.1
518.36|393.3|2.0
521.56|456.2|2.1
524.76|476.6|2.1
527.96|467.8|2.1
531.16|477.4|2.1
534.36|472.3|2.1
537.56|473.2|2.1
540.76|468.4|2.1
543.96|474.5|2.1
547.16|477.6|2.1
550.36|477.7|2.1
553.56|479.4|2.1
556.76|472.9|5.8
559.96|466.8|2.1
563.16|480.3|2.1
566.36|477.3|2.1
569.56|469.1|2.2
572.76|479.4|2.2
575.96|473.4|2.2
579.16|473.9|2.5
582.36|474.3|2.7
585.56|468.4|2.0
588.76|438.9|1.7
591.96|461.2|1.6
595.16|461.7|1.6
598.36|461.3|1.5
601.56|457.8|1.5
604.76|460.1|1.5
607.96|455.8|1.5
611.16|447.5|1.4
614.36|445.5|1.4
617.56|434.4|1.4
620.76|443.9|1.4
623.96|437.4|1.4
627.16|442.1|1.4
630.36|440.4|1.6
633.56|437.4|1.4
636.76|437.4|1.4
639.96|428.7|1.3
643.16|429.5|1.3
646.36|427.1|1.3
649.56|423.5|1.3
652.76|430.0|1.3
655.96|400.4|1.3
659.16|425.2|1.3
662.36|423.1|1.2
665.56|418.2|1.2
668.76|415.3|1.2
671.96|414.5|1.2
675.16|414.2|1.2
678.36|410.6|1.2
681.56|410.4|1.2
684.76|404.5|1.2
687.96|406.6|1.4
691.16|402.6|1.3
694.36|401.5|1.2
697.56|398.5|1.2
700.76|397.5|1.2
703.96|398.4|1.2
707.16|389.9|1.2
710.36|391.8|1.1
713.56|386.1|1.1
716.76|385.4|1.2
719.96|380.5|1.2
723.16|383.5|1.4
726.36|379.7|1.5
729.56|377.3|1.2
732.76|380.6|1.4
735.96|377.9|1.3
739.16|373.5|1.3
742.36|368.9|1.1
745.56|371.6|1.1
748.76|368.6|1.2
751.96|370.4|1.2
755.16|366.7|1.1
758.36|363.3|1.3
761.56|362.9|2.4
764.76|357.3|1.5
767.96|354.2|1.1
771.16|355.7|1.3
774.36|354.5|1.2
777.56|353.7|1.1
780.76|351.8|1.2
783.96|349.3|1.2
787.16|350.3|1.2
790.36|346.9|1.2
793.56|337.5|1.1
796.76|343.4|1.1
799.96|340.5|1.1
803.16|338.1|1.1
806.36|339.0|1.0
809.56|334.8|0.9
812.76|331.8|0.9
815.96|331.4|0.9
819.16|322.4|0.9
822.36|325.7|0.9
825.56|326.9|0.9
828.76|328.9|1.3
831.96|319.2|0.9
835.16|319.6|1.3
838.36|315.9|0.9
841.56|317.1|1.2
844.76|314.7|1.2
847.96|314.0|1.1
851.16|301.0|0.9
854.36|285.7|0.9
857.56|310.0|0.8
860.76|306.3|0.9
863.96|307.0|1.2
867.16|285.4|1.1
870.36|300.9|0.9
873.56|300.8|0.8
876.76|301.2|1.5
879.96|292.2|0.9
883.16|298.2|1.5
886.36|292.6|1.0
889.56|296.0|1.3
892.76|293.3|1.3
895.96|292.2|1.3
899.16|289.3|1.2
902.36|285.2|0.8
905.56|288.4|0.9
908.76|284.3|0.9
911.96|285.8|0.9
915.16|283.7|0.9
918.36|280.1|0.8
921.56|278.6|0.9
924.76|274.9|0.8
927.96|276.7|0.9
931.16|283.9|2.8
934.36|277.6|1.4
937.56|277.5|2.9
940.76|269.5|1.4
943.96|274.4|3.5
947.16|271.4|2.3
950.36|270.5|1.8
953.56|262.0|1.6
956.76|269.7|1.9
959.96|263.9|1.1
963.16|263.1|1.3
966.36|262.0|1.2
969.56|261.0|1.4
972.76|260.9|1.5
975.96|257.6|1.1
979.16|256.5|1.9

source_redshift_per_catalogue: 0.000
